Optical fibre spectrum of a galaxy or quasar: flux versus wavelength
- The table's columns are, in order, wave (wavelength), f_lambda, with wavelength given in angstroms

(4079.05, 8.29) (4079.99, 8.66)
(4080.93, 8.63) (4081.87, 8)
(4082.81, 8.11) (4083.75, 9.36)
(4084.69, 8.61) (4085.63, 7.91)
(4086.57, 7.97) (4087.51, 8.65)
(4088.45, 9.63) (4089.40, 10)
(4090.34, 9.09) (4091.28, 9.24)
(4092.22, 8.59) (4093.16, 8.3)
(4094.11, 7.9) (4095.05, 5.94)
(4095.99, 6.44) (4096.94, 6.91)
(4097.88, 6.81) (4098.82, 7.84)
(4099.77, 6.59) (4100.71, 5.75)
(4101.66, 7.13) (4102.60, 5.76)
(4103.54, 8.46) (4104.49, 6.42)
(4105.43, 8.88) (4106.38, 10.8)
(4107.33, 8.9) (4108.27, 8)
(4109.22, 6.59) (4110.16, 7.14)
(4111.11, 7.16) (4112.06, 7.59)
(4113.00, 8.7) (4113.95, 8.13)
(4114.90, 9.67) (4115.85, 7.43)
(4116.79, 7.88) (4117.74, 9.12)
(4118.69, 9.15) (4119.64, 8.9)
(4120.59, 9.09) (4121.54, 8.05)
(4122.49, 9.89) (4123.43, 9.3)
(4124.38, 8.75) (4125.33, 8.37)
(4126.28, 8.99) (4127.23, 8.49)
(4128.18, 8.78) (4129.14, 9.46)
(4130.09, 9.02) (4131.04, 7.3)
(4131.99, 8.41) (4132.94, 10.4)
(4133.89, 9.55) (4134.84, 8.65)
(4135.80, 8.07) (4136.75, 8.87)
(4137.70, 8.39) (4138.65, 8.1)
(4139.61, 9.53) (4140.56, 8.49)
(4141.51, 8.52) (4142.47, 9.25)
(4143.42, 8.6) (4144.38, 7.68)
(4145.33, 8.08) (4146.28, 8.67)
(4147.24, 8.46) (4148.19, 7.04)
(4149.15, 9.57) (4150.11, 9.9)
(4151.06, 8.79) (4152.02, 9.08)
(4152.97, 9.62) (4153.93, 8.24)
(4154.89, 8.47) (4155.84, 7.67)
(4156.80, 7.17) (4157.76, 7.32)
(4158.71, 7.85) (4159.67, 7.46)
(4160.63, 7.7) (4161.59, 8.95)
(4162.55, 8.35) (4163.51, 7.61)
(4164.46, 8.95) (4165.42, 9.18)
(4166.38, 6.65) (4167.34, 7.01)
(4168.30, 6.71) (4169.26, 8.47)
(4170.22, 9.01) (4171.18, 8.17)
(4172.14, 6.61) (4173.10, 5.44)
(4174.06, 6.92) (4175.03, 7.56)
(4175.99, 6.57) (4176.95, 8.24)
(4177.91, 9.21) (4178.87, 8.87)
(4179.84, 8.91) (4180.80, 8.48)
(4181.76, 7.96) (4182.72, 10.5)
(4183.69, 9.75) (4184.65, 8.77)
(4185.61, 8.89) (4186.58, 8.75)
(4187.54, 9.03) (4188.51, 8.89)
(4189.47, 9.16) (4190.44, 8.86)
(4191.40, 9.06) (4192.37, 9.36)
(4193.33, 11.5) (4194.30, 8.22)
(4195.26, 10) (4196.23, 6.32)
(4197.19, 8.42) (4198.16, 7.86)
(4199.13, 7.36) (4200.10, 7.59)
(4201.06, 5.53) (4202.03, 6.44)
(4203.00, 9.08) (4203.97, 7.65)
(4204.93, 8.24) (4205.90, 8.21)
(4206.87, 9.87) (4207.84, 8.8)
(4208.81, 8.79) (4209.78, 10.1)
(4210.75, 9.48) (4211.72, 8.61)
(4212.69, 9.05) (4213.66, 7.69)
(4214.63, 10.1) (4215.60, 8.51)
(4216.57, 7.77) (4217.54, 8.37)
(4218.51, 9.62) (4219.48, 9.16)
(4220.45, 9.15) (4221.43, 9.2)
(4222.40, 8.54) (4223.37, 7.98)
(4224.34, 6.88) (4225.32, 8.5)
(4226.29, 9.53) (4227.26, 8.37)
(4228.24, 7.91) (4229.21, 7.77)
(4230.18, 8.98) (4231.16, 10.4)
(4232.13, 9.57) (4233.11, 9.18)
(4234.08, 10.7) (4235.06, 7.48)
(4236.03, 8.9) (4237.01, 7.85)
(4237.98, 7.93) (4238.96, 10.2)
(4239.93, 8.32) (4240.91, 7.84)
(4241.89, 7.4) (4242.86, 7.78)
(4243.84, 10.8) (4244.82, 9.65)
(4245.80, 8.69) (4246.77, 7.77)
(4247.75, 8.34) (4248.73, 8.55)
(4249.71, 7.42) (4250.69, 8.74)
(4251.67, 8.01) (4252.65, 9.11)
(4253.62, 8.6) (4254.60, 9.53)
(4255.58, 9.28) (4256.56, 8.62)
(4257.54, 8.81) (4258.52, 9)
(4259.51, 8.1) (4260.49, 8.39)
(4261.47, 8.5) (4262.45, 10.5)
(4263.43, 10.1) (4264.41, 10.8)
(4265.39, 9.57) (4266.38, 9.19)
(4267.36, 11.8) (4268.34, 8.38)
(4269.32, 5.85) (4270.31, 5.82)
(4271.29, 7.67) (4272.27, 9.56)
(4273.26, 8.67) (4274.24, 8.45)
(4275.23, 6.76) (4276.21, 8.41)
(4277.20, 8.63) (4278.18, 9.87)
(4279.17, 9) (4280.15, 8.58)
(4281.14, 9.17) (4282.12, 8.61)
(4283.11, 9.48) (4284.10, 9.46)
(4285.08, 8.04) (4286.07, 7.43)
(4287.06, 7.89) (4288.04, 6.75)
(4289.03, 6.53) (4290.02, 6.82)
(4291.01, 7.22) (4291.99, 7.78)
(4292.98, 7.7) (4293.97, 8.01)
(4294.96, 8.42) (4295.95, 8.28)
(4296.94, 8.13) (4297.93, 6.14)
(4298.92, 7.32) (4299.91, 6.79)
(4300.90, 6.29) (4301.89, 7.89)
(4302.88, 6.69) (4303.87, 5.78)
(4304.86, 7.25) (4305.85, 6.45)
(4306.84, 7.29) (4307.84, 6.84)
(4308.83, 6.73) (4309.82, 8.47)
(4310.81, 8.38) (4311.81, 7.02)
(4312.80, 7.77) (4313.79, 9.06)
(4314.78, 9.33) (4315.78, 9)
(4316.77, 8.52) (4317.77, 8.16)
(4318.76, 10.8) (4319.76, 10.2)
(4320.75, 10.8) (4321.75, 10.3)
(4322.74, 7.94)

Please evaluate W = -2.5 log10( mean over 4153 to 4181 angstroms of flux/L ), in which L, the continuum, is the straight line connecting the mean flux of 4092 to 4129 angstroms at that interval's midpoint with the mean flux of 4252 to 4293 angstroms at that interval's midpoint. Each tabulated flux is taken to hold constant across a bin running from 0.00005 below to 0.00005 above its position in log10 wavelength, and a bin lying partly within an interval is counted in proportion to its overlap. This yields 0.04 mag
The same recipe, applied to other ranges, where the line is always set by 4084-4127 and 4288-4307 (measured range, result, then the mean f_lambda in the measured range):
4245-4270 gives -0.20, 8.85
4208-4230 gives -0.15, 8.69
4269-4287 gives -0.14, 8.31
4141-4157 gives -0.08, 8.54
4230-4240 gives -0.21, 9.08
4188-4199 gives -0.15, 8.83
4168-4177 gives 0.07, 7.34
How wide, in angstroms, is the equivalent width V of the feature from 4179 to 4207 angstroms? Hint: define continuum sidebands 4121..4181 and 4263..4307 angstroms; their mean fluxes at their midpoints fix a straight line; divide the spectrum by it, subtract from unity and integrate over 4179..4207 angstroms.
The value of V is -1.1 angstroms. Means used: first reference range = 8.35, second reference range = 8.02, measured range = 8.56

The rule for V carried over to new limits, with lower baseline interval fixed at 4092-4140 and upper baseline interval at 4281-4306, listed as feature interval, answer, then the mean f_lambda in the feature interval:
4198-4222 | -2.0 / 8.5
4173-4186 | -0.7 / 8.37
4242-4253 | -1.2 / 8.57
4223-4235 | -1.5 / 8.77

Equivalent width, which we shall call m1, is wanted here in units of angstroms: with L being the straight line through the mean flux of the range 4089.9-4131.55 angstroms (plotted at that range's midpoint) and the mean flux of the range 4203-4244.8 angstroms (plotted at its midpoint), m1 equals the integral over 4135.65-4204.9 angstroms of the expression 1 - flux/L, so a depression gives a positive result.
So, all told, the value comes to 1.22 angstroms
